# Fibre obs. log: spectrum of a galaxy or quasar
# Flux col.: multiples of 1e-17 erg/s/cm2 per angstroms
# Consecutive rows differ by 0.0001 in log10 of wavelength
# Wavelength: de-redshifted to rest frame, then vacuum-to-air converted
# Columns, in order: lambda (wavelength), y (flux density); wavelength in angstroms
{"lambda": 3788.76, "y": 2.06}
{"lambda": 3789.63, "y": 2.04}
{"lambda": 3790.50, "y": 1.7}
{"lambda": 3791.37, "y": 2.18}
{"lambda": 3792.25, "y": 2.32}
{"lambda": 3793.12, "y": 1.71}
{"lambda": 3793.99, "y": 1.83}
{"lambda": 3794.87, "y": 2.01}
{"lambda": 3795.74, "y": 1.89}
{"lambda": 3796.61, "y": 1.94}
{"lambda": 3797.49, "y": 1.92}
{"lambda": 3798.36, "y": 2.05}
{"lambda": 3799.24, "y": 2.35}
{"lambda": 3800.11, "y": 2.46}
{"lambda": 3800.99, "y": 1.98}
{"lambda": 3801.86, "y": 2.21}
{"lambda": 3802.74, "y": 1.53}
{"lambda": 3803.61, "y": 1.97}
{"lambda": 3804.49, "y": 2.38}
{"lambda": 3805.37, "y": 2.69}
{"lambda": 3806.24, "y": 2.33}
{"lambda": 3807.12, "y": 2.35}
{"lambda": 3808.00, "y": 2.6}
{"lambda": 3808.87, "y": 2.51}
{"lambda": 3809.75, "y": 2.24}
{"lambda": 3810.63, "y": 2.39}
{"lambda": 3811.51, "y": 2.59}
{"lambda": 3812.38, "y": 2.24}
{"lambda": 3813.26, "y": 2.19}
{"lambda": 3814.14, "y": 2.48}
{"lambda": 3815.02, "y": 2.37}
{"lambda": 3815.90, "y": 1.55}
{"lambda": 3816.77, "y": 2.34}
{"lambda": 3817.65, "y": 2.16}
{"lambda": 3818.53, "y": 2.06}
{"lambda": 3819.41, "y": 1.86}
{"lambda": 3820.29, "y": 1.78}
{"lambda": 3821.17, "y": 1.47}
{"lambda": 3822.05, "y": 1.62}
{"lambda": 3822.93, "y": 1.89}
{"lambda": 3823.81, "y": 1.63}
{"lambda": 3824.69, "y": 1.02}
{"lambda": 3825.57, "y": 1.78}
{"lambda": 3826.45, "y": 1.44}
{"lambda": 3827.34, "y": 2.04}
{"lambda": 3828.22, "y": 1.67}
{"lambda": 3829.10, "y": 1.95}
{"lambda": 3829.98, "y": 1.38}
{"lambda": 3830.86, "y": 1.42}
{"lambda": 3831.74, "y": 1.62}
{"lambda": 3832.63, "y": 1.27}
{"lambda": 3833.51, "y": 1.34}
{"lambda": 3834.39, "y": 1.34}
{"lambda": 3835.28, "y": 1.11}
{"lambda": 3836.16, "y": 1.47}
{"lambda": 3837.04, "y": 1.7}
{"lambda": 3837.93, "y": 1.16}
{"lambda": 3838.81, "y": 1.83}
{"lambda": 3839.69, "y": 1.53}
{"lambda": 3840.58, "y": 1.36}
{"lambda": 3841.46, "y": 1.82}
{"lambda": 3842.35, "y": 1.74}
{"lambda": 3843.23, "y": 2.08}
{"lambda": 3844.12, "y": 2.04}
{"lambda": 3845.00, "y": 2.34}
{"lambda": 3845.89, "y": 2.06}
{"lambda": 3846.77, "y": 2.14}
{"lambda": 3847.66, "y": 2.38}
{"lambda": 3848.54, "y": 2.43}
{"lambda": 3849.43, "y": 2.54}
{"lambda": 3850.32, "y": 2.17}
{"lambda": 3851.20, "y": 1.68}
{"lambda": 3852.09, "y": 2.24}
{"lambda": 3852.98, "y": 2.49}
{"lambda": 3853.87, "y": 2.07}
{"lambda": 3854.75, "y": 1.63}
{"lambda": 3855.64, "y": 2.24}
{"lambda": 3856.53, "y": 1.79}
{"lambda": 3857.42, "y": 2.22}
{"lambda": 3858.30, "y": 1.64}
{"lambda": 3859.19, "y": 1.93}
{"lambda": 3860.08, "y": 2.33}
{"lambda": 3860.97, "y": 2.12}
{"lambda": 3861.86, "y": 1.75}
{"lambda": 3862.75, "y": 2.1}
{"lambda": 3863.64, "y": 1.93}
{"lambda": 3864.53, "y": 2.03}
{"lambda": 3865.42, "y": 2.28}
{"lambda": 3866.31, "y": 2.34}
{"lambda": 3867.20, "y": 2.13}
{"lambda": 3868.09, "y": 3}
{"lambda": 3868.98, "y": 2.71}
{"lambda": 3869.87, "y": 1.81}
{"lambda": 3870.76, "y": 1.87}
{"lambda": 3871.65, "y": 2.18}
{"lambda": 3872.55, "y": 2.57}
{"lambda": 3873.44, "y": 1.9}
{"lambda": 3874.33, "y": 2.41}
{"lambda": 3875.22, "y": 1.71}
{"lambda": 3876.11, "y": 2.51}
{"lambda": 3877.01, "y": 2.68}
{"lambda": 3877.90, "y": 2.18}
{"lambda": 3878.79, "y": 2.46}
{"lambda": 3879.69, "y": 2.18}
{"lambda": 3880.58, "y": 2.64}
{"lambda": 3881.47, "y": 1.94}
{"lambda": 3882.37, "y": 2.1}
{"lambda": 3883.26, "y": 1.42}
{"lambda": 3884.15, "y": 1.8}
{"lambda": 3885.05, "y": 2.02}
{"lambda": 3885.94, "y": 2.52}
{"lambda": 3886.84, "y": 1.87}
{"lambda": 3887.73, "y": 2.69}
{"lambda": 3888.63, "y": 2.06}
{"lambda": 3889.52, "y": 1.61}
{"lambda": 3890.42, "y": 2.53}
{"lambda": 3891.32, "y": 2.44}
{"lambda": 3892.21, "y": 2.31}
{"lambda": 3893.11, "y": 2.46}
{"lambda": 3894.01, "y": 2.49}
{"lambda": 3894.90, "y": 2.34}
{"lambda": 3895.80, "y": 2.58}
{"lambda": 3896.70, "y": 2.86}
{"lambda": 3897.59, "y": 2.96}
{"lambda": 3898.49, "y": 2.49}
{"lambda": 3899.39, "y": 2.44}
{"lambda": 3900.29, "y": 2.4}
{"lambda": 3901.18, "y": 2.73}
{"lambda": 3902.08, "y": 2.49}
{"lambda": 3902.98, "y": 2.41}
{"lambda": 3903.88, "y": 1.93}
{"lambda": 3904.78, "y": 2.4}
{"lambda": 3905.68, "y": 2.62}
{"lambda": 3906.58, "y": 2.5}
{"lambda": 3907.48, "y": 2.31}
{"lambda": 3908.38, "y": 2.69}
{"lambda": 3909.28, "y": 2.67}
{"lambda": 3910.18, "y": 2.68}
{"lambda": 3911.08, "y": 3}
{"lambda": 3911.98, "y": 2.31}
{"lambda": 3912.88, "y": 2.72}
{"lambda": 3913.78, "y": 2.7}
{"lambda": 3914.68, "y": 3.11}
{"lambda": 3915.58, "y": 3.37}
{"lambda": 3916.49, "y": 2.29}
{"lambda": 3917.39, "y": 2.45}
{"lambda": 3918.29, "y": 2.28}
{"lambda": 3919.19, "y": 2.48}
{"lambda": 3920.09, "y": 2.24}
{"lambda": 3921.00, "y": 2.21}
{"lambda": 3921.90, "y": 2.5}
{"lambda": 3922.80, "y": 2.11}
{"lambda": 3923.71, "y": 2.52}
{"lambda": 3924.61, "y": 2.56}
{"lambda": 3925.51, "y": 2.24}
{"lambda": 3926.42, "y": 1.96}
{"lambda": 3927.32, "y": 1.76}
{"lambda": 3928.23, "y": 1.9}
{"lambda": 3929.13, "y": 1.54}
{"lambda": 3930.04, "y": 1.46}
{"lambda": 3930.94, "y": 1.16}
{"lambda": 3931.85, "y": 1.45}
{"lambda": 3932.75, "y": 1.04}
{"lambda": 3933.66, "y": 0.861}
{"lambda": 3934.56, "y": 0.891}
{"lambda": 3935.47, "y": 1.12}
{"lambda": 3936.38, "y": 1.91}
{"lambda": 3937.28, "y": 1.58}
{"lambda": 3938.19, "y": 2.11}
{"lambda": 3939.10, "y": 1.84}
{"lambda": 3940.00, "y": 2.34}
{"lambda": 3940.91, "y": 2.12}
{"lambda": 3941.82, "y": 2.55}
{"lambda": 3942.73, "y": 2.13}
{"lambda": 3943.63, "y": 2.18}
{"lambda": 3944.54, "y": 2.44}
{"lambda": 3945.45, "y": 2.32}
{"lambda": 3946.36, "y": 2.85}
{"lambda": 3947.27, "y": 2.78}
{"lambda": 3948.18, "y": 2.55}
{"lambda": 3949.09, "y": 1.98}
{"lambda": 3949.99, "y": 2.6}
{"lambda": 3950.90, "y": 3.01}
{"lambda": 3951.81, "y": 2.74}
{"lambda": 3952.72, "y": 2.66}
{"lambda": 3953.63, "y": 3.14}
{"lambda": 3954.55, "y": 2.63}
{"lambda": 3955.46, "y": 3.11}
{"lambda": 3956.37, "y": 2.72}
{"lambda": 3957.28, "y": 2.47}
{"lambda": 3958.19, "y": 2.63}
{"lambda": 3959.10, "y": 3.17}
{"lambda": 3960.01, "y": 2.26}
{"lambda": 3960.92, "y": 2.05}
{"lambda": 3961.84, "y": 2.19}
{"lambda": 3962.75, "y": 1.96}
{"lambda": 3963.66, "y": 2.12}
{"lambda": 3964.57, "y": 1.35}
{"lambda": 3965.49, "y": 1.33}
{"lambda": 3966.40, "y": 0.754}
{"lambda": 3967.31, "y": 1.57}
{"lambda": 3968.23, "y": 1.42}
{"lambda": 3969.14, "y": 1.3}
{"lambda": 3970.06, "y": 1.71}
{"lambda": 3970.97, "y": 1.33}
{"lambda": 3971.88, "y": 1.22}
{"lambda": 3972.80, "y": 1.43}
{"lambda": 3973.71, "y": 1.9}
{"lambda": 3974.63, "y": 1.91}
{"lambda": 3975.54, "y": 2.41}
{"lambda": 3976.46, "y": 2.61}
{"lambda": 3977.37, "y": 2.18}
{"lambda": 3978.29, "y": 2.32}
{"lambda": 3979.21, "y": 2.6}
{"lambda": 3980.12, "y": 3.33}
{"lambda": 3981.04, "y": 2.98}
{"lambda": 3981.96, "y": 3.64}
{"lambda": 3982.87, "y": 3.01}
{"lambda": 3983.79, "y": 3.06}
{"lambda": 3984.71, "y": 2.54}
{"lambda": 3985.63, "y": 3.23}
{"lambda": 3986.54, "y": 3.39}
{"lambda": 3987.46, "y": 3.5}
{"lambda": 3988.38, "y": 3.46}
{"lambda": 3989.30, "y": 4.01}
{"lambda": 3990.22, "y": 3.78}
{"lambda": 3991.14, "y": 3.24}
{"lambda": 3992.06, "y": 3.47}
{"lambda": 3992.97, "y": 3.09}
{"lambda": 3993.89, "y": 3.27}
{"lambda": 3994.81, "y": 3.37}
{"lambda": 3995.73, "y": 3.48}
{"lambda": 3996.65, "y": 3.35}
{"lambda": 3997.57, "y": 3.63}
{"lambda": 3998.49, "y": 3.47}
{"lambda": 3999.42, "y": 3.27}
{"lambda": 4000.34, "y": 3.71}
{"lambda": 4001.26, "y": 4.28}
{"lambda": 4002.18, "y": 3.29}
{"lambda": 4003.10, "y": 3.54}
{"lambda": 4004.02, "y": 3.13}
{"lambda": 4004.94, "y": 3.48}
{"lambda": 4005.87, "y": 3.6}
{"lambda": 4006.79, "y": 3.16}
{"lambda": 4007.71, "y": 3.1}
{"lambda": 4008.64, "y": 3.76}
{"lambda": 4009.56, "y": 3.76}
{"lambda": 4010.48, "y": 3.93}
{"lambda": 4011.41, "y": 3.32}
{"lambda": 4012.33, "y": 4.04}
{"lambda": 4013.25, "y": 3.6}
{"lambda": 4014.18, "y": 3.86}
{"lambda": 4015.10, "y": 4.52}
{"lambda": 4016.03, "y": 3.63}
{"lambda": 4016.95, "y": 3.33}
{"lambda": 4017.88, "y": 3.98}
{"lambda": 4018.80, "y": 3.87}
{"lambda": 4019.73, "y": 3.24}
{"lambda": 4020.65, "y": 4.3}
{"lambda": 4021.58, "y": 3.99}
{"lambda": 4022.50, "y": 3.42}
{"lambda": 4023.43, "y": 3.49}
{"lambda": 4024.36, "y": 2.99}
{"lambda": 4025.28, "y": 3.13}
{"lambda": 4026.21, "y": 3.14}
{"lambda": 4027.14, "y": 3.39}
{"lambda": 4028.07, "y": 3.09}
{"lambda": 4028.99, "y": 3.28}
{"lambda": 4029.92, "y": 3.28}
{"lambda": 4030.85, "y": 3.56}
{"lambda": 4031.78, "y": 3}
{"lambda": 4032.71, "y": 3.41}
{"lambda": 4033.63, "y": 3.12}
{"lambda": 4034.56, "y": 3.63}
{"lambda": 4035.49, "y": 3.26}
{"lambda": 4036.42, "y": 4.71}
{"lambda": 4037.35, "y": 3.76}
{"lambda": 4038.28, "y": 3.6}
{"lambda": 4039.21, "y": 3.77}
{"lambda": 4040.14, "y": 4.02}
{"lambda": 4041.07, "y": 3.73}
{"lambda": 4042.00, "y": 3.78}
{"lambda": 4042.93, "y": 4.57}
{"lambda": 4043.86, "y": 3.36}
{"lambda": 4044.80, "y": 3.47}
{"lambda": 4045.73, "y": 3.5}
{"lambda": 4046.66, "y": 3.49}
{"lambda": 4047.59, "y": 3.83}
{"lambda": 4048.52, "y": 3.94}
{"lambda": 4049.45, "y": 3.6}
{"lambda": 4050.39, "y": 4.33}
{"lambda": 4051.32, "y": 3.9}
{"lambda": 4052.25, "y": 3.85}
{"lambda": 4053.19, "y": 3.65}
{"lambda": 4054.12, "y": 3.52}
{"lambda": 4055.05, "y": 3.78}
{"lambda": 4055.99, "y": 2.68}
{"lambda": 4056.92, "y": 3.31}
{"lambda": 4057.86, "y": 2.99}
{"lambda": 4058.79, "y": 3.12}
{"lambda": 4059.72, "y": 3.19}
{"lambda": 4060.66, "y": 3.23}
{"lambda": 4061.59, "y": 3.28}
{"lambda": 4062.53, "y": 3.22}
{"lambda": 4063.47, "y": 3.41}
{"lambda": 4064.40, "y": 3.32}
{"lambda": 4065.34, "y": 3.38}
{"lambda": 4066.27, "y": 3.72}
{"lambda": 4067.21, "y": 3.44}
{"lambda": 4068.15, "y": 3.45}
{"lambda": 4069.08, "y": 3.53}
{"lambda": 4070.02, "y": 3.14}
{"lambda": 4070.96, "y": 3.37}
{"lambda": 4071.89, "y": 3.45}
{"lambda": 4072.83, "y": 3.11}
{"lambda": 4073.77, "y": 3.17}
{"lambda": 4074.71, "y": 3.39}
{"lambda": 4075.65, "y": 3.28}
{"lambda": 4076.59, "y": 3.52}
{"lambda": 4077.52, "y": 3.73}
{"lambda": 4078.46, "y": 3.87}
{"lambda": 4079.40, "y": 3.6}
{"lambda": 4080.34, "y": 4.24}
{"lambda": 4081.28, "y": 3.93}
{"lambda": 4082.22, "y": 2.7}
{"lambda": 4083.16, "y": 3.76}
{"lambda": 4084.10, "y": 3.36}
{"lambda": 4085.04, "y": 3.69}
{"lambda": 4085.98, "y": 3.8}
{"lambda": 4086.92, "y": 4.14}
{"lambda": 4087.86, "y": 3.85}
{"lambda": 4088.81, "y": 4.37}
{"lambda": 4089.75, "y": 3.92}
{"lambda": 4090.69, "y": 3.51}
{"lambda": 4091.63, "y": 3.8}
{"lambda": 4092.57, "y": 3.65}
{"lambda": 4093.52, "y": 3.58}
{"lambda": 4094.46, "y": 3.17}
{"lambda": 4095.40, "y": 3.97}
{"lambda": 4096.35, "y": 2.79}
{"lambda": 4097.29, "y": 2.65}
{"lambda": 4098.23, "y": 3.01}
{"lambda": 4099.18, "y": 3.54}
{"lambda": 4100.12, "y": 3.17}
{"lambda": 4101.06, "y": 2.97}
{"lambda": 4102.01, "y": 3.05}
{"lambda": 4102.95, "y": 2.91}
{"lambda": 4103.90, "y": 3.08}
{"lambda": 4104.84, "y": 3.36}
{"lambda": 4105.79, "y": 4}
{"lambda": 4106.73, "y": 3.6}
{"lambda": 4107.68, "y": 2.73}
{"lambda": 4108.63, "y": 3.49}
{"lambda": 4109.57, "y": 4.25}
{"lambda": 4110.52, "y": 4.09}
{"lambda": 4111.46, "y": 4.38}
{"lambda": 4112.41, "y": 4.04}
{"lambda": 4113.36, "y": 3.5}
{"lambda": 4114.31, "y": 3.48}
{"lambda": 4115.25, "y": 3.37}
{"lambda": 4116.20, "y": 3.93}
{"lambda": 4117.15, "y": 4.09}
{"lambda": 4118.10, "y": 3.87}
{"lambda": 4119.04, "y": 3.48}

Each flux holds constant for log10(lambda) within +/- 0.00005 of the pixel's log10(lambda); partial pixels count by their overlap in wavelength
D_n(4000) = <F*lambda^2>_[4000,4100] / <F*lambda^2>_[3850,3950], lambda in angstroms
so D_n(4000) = 1.73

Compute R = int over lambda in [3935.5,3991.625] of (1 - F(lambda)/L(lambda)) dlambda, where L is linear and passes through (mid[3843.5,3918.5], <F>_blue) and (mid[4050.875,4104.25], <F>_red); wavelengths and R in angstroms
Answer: 7.6 angstroms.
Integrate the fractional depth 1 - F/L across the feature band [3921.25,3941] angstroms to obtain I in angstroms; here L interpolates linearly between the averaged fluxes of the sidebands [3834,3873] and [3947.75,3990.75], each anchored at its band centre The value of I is 4.6 angstroms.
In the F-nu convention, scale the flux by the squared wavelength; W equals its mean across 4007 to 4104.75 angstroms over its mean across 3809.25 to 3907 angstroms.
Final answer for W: 1.87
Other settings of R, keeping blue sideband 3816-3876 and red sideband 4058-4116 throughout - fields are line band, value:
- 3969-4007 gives -1.71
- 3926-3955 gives 5.61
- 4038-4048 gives -1.69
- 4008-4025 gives -3.84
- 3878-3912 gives -2.13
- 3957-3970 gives 3.84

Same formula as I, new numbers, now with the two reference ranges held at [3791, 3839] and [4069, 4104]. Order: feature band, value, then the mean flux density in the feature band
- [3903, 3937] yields 4.7 angstroms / 2.16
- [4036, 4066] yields -3.1 angstroms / 3.6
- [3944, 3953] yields 0.3 angstroms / 2.59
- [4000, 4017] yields -3.5 angstroms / 3.64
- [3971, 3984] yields 2.0 angstroms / 2.42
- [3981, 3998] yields -2.5 angstroms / 3.35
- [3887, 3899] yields -0.3 angstroms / 2.43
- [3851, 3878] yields 0.7 angstroms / 2.15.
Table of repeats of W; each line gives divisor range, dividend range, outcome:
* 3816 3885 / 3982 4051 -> 1.98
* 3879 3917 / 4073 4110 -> 1.58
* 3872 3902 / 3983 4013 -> 1.58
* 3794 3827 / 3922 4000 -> 1.26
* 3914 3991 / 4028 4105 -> 1.62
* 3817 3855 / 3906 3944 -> 1.25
